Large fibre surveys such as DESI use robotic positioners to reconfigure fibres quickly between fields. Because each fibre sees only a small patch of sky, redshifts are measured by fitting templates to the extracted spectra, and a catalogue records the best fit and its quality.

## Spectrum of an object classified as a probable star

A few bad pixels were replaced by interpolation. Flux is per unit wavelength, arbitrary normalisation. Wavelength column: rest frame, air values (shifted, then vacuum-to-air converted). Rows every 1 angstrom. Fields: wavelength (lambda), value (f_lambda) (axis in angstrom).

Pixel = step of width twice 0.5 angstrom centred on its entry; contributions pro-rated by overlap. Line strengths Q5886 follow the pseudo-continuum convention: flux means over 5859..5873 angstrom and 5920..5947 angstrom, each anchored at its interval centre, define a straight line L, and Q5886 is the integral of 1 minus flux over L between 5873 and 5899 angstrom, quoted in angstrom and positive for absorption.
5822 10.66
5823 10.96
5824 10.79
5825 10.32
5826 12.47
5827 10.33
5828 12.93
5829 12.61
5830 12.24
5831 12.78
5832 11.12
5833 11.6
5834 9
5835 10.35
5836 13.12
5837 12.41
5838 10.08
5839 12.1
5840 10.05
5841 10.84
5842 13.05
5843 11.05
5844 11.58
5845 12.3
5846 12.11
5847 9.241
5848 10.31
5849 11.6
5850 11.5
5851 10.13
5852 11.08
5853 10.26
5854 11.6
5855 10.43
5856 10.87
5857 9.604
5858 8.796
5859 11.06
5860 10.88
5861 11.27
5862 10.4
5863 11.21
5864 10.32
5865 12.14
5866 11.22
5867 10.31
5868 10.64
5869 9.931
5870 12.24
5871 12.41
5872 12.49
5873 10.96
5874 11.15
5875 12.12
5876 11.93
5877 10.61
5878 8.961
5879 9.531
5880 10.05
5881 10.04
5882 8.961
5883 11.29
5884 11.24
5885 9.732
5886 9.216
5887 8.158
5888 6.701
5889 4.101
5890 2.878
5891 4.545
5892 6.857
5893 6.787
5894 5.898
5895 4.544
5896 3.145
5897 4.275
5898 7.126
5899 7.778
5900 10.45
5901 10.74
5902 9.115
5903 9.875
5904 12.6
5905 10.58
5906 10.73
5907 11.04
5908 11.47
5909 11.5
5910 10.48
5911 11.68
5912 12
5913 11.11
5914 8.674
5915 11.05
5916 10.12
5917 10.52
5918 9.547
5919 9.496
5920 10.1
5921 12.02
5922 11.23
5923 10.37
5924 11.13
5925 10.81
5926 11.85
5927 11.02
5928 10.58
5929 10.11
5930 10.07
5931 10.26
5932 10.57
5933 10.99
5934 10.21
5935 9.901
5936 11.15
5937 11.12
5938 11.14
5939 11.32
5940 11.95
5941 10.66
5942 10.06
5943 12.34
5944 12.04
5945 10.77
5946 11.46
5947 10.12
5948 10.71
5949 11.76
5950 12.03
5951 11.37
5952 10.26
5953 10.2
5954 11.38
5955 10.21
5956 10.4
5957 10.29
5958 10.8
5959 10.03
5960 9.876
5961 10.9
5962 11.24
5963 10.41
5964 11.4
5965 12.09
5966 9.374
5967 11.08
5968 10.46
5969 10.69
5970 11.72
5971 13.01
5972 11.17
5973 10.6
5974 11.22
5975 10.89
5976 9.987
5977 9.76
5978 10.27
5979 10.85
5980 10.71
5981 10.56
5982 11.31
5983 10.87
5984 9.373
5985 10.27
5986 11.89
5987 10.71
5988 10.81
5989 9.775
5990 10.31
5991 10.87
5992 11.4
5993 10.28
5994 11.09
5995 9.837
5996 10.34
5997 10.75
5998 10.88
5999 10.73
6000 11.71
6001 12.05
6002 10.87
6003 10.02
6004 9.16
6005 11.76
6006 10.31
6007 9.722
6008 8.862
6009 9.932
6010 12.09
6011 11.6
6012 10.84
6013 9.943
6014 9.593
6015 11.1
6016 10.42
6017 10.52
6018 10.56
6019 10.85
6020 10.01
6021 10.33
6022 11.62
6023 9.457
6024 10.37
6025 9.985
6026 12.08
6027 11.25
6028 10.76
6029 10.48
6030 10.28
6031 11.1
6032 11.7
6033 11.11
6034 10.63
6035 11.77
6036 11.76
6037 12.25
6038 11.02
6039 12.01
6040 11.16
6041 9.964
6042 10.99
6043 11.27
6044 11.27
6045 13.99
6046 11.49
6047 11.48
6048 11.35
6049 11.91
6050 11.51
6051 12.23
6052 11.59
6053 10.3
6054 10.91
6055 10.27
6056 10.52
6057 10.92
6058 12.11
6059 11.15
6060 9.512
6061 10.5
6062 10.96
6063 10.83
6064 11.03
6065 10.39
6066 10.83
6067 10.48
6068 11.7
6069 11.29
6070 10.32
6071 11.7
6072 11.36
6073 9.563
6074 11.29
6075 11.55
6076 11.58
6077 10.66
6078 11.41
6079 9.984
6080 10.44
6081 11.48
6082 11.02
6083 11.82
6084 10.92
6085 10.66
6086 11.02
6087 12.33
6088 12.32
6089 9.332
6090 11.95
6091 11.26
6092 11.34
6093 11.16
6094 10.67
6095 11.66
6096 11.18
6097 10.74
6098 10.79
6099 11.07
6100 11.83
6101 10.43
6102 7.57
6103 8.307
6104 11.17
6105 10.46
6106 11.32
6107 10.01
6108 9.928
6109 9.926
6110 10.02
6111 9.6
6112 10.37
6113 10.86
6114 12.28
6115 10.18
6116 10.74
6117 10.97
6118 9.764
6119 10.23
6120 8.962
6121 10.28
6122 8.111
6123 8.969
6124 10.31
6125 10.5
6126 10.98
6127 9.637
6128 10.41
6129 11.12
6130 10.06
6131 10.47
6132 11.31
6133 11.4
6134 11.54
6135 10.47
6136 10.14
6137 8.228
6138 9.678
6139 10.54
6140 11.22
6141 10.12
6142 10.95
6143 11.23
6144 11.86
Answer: 7.2 angstrom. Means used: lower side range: 11.2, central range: 8.05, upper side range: 10.9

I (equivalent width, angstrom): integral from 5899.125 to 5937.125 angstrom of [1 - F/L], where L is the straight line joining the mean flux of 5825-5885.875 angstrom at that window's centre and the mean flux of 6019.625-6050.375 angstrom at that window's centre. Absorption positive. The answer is 1.4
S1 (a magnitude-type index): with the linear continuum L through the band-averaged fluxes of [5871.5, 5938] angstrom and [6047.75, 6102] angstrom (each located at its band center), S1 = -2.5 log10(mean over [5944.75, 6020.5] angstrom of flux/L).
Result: -0.043 mag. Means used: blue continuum 9.67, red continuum 11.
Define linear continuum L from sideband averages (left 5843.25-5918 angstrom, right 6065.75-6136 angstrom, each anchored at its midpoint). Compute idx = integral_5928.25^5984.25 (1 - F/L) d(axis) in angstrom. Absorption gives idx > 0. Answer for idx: -3.71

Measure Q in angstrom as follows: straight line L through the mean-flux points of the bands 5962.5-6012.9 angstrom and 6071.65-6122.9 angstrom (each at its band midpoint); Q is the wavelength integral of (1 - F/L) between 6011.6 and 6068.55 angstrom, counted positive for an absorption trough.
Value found -1.6 angstrom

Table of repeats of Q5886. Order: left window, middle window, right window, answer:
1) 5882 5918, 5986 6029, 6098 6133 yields -4.9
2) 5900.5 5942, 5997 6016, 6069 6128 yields 0.1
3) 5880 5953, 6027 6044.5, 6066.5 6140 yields -1.4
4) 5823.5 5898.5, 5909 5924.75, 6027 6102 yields -0.4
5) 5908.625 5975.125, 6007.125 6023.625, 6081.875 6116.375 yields 0.5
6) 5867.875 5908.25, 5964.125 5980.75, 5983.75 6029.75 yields -1.2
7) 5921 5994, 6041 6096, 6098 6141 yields -3.6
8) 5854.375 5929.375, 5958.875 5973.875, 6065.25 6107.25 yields -1.1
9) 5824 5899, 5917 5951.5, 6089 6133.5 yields -2.3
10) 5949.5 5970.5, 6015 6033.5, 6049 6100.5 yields 0.3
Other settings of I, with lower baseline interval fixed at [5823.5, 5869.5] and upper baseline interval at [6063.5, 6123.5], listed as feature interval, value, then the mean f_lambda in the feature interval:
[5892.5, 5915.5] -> 3.7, 9.25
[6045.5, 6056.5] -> -0.5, 11.2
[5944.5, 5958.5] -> 0.1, 10.8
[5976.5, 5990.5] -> 0.4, 10.5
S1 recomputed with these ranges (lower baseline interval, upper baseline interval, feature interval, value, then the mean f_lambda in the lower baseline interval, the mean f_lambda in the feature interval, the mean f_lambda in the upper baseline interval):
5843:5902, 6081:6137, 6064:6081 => -0.052 mag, 9.62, 10.9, 10.6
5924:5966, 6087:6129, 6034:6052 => -0.095 mag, 10.9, 11.6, 10.5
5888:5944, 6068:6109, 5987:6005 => -0.047 mag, 9.66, 10.7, 10.9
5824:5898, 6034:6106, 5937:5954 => -0.065 mag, 10.1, 11.1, 11.1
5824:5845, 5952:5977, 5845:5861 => 0.069 mag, 11.5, 10.7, 10.8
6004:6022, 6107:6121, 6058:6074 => -0.046 mag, 10.5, 10.8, 10.3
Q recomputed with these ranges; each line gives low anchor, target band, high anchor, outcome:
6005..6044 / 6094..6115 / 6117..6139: -0.4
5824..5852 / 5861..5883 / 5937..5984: 0.7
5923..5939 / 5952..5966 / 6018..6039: 0.2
